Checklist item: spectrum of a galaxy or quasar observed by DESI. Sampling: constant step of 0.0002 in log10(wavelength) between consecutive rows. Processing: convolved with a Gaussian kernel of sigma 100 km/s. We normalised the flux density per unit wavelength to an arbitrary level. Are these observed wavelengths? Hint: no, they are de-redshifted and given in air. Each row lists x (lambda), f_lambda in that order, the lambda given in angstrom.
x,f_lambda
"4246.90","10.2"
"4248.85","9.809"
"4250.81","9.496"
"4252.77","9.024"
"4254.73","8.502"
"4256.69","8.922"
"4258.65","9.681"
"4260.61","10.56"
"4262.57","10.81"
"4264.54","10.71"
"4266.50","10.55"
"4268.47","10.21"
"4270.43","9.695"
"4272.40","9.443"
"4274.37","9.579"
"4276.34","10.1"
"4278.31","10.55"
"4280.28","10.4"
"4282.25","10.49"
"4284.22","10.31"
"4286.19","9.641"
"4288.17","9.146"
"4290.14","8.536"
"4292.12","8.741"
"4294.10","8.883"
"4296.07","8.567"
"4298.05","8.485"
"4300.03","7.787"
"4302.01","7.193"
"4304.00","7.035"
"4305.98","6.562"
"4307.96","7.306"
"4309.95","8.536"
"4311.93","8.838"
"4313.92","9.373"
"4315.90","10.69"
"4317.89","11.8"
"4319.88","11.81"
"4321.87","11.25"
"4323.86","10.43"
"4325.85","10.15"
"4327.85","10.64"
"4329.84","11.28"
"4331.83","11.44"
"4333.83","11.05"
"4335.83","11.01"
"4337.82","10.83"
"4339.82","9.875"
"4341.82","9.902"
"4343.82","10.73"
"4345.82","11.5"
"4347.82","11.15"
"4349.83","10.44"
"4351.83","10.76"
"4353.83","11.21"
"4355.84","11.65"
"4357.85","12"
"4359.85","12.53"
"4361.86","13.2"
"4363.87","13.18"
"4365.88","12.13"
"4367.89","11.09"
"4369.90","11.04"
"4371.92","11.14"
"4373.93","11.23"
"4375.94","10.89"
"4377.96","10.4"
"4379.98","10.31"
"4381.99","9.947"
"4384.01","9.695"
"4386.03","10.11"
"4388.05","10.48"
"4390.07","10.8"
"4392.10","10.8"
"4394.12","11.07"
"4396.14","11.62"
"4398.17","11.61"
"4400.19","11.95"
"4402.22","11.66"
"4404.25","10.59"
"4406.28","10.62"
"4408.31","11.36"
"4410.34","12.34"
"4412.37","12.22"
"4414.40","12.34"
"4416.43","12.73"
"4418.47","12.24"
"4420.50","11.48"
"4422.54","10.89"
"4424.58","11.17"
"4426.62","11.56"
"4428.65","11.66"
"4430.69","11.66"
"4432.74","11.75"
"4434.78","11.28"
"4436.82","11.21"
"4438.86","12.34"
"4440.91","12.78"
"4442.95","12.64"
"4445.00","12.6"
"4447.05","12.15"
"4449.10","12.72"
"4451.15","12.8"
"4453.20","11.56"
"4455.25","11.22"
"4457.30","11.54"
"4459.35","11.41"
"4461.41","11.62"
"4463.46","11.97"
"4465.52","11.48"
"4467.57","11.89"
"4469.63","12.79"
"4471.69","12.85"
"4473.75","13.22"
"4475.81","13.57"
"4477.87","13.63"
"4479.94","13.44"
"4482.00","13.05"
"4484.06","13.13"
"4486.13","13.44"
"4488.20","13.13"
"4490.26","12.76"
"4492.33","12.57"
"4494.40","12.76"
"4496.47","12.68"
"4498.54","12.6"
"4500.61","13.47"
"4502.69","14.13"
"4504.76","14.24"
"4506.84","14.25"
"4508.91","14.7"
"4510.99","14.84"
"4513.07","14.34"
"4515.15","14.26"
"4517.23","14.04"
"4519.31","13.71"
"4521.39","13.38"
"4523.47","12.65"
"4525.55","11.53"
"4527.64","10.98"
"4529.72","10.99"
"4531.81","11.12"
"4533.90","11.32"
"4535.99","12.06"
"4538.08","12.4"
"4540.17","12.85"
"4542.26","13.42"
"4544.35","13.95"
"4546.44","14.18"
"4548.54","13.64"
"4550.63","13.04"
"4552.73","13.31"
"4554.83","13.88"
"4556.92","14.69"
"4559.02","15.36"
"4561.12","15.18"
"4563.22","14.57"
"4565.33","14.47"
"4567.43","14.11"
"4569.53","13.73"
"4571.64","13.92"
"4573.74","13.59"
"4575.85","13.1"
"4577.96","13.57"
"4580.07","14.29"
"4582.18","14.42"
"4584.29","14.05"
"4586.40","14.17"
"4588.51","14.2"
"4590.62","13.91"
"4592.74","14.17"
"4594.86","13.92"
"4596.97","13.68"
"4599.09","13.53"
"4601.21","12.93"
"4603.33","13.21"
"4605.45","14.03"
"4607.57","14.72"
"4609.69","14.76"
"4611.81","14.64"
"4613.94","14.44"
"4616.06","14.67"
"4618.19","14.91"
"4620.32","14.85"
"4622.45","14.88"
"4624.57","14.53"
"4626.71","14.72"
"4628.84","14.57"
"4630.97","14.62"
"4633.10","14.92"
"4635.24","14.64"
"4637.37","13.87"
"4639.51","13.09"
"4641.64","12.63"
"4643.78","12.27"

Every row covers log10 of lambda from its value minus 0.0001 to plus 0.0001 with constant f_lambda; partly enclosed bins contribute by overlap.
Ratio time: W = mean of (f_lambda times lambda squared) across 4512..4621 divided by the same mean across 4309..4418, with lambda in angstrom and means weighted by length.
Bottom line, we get 1.35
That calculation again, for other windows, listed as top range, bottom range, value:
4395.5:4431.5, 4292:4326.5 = 1.35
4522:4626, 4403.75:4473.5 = 1.22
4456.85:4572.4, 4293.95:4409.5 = 1.35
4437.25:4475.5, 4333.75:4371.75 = 1.13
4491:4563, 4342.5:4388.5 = 1.28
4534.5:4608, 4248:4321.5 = 1.67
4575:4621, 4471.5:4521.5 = 1.09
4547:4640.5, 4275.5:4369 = 1.56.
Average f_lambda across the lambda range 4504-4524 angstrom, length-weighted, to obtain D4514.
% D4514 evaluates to 14.1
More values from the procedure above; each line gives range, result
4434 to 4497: 12.5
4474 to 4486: 13.4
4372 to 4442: 11.3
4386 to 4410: 11.1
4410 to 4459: 11.9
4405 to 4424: 11.8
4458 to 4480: 12.5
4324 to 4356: 10.8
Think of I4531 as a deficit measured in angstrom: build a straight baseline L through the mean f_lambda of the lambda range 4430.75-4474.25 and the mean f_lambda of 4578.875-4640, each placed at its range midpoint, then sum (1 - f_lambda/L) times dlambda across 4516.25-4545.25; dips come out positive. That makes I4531 1.6 angstrom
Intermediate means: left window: 12.1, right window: 14.3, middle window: 12.4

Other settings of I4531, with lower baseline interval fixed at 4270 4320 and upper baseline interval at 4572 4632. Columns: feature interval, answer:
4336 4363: -3.1 angstrom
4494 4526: -2.5 angstrom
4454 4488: -1.4 angstrom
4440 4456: -0.9 angstrom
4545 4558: -0.4 angstrom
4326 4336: -1.3 angstrom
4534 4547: 0.2 angstrom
